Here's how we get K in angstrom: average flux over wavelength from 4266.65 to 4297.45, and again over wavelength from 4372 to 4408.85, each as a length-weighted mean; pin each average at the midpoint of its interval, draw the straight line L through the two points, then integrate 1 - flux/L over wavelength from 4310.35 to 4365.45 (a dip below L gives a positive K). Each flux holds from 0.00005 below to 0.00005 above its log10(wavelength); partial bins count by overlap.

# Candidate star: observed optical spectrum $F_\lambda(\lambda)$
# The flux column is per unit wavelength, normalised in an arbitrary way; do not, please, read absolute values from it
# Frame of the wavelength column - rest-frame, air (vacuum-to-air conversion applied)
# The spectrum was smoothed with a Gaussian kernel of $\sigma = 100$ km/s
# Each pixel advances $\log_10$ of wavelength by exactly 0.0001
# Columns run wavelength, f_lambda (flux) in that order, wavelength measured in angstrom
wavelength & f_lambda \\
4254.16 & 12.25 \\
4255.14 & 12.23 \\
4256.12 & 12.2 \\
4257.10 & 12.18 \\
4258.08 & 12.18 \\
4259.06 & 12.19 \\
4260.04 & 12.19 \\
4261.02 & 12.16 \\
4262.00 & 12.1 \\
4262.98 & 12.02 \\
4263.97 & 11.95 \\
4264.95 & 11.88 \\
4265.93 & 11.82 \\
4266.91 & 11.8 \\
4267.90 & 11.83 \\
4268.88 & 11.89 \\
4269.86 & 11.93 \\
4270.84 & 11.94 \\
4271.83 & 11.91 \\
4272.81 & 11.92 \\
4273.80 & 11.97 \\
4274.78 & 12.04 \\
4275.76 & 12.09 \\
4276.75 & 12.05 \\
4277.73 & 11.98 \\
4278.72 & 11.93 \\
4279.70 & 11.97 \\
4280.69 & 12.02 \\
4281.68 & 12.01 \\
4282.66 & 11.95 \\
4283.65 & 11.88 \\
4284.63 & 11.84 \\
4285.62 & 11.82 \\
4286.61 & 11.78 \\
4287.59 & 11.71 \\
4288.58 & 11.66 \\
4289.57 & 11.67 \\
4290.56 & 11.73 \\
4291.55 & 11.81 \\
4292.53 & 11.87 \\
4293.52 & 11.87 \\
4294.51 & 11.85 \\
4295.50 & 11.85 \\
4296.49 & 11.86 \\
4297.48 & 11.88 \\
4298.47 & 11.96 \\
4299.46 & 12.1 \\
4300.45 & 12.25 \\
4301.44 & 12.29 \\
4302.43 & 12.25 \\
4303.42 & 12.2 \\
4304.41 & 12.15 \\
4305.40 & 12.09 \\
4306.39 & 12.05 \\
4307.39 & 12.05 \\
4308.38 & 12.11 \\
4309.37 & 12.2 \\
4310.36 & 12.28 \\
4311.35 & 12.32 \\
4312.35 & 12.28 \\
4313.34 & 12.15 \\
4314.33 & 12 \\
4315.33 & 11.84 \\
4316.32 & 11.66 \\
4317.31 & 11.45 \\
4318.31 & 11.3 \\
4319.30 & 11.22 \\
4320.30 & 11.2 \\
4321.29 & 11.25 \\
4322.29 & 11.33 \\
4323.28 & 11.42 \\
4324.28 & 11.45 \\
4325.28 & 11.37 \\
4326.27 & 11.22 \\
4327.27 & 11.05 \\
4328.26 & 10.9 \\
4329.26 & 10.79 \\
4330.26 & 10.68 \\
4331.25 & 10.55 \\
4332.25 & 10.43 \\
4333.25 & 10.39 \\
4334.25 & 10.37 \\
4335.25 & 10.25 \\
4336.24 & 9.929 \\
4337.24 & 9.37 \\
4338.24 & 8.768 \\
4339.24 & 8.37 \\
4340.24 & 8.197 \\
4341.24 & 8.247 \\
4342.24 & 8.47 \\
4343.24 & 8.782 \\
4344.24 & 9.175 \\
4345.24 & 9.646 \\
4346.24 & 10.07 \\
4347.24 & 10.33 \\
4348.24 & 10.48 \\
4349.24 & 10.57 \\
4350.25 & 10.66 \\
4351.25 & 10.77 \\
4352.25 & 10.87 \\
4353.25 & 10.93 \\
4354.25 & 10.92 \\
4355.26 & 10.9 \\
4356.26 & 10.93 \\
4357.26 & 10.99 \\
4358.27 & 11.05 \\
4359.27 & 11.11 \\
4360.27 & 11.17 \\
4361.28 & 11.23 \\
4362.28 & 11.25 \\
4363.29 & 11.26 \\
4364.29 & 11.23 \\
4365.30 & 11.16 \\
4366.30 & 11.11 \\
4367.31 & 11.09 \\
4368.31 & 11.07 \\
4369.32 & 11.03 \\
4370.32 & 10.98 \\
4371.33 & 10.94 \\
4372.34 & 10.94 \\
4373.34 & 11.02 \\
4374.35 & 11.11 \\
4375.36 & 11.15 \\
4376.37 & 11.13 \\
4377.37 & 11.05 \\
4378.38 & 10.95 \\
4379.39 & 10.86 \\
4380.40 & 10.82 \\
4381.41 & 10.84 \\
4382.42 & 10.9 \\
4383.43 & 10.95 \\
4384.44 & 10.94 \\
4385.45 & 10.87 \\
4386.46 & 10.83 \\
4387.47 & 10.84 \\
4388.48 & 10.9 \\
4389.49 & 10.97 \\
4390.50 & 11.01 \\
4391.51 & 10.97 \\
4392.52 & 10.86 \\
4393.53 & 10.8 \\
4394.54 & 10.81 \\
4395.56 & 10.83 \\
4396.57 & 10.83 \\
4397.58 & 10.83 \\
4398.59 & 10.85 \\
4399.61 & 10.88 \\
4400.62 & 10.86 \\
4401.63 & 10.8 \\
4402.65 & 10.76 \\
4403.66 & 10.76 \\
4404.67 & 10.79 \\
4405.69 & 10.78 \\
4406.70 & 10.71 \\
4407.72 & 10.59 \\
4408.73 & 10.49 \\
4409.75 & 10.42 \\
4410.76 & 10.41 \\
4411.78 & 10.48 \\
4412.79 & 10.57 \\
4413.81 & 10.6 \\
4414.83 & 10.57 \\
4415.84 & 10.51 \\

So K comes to 3.3 angstrom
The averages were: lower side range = 11.9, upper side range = 10.9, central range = 10.7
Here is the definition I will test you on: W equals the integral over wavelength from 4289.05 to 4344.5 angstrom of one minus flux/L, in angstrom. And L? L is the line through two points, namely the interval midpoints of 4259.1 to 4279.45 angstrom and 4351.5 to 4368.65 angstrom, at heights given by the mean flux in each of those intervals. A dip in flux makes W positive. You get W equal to 1.7 angstrom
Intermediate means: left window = 12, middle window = 11.2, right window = 11.1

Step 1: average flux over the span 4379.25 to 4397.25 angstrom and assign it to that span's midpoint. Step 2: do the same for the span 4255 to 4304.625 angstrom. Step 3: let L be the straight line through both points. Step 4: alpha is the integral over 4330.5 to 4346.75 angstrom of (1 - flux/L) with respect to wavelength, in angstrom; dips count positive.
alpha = 2.7 angstrom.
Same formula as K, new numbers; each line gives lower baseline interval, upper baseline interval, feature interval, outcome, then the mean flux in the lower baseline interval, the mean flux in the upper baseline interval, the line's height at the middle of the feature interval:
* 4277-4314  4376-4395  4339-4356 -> 2.2 angstrom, 12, 10.9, 11.4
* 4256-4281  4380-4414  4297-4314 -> -0.7 angstrom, 12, 10.8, 11.7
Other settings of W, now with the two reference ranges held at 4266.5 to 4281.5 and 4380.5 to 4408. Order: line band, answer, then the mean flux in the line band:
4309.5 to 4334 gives 0.3 angstrom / 11.4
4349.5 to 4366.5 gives 0.2 angstrom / 11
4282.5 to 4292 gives 0.0 angstrom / 11.8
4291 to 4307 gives -0.4 angstrom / 12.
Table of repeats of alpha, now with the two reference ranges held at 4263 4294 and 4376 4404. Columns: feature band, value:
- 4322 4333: 0.43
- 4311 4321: -0.15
